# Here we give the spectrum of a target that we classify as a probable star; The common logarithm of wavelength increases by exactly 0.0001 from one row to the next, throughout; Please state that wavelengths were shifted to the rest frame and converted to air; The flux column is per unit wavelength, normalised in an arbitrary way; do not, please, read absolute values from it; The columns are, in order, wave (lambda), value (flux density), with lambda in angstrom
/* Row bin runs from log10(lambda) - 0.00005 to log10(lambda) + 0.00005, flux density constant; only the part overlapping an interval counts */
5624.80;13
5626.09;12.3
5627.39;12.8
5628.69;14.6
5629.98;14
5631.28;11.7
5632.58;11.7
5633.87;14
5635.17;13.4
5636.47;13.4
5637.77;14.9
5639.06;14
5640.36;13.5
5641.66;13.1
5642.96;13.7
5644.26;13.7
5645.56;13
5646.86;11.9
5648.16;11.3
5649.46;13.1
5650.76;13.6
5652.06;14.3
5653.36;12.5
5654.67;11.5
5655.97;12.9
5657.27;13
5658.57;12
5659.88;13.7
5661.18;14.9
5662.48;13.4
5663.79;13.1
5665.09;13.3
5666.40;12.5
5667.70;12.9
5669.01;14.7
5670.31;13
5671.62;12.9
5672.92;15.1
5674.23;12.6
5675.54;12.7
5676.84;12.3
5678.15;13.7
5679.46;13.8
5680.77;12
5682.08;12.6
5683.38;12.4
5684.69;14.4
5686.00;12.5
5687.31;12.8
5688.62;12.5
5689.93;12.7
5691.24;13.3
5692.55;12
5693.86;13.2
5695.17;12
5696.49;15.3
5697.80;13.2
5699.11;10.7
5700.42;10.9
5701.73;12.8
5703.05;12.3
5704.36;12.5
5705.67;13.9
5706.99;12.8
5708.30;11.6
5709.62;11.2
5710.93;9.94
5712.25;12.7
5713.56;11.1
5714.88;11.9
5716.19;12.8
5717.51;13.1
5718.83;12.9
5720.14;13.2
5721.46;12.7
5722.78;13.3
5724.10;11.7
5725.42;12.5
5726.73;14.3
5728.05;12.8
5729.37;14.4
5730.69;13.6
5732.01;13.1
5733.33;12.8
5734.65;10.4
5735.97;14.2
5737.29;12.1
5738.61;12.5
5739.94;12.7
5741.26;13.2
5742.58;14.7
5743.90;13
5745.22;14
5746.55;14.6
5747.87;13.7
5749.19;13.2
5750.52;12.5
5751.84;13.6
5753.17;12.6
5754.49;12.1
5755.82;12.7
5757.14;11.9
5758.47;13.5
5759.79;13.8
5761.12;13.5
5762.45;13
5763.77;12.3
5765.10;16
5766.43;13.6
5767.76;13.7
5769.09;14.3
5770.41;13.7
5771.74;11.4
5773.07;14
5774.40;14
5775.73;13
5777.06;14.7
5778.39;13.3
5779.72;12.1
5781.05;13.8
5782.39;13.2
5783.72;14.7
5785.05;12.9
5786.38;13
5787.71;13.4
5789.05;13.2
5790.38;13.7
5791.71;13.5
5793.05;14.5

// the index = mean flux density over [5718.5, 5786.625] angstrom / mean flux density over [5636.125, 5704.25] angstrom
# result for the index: 1.02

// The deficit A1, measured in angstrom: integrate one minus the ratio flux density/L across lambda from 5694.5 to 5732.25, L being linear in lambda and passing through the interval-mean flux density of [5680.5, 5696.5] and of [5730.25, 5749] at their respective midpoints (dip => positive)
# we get 1.2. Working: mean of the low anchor 12.8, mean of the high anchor 13.2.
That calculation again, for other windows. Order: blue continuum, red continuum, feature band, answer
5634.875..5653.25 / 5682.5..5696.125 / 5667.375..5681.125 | -0.3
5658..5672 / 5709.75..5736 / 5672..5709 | 0.6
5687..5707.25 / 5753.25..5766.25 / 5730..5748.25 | -0.2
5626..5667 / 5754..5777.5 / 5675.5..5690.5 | 0.4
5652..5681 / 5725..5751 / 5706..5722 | 1.2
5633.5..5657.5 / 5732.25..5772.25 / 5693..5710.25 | 0.9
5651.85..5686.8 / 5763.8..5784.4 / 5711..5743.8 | 1.5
